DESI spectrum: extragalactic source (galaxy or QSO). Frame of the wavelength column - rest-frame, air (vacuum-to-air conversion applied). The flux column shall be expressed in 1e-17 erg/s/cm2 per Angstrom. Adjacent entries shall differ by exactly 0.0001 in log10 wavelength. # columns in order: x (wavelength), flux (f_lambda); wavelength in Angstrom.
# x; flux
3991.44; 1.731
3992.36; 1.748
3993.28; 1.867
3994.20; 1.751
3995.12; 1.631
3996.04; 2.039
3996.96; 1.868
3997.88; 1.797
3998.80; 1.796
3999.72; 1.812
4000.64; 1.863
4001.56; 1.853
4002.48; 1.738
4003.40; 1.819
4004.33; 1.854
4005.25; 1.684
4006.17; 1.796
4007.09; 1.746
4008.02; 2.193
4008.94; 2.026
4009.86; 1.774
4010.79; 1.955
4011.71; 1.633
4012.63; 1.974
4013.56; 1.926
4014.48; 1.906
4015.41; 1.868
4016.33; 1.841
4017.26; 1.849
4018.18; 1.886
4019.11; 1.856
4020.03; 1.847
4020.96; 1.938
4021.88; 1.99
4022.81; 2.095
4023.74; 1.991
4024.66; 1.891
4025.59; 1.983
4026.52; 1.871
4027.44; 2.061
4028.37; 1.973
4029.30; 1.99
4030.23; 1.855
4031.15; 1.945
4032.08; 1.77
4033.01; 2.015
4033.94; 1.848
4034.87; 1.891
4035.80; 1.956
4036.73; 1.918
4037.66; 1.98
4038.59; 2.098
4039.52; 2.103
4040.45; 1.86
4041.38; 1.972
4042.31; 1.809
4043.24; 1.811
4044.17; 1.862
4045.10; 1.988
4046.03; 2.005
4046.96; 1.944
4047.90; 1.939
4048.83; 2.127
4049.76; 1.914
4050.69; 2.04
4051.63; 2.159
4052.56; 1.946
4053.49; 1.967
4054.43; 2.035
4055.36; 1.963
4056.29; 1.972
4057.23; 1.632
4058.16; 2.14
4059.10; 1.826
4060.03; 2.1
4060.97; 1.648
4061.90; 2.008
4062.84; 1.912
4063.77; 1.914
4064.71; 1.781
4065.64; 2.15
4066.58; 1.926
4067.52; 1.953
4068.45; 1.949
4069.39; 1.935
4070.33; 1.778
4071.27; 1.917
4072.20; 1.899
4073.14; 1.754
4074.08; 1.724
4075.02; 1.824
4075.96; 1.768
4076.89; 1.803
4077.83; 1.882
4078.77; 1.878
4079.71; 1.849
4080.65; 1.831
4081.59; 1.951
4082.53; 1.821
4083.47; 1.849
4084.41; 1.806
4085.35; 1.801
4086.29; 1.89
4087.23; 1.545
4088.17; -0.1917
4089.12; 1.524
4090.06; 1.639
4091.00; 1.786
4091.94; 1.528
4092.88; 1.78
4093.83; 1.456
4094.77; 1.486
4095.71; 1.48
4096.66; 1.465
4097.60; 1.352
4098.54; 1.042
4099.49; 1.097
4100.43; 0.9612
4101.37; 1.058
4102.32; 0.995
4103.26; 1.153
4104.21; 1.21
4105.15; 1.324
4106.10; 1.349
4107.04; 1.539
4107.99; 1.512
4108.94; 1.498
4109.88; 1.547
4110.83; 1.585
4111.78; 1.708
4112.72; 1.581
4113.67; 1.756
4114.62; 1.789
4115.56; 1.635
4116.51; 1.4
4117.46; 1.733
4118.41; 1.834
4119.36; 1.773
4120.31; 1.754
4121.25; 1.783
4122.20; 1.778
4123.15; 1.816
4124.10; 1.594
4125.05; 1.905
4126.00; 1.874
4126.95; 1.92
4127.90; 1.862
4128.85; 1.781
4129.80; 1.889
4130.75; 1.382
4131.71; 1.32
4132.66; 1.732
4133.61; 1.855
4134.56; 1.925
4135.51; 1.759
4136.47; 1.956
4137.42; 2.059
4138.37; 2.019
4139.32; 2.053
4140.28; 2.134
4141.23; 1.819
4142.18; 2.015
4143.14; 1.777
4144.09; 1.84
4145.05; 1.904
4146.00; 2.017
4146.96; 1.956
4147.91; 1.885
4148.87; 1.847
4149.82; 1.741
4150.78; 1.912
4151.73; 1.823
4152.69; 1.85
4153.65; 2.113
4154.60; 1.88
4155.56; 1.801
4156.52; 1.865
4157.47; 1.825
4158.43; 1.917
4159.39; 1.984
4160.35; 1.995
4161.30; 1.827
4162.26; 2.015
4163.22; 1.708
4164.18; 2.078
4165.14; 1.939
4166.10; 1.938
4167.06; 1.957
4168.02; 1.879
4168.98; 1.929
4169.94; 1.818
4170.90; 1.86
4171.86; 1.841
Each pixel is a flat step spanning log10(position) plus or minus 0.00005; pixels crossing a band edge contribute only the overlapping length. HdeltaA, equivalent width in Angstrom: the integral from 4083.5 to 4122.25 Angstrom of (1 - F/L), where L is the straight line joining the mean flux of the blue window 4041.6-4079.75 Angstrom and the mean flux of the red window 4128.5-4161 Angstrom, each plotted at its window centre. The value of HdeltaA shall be 8.4 Angstrom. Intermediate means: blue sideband 1.91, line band 1.48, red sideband 1.87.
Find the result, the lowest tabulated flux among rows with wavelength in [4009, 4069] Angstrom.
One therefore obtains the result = 1.632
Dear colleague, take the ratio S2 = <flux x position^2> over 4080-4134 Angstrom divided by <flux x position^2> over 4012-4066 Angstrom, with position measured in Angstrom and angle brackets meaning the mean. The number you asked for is 0.8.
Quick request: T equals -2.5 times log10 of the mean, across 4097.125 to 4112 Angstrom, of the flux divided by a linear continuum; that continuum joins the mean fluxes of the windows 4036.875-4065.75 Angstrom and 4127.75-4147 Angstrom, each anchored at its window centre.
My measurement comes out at 0.407 mag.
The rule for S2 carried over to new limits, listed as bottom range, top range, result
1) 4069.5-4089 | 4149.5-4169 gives 1.15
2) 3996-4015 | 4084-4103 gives 0.77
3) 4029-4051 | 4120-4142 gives 0.98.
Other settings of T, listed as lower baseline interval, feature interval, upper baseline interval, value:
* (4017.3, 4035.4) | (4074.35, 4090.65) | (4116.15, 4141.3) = 0.11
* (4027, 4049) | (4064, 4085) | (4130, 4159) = 0.03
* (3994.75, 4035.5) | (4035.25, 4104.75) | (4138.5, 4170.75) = 0.09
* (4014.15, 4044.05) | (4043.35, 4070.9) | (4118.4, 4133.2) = -0.04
